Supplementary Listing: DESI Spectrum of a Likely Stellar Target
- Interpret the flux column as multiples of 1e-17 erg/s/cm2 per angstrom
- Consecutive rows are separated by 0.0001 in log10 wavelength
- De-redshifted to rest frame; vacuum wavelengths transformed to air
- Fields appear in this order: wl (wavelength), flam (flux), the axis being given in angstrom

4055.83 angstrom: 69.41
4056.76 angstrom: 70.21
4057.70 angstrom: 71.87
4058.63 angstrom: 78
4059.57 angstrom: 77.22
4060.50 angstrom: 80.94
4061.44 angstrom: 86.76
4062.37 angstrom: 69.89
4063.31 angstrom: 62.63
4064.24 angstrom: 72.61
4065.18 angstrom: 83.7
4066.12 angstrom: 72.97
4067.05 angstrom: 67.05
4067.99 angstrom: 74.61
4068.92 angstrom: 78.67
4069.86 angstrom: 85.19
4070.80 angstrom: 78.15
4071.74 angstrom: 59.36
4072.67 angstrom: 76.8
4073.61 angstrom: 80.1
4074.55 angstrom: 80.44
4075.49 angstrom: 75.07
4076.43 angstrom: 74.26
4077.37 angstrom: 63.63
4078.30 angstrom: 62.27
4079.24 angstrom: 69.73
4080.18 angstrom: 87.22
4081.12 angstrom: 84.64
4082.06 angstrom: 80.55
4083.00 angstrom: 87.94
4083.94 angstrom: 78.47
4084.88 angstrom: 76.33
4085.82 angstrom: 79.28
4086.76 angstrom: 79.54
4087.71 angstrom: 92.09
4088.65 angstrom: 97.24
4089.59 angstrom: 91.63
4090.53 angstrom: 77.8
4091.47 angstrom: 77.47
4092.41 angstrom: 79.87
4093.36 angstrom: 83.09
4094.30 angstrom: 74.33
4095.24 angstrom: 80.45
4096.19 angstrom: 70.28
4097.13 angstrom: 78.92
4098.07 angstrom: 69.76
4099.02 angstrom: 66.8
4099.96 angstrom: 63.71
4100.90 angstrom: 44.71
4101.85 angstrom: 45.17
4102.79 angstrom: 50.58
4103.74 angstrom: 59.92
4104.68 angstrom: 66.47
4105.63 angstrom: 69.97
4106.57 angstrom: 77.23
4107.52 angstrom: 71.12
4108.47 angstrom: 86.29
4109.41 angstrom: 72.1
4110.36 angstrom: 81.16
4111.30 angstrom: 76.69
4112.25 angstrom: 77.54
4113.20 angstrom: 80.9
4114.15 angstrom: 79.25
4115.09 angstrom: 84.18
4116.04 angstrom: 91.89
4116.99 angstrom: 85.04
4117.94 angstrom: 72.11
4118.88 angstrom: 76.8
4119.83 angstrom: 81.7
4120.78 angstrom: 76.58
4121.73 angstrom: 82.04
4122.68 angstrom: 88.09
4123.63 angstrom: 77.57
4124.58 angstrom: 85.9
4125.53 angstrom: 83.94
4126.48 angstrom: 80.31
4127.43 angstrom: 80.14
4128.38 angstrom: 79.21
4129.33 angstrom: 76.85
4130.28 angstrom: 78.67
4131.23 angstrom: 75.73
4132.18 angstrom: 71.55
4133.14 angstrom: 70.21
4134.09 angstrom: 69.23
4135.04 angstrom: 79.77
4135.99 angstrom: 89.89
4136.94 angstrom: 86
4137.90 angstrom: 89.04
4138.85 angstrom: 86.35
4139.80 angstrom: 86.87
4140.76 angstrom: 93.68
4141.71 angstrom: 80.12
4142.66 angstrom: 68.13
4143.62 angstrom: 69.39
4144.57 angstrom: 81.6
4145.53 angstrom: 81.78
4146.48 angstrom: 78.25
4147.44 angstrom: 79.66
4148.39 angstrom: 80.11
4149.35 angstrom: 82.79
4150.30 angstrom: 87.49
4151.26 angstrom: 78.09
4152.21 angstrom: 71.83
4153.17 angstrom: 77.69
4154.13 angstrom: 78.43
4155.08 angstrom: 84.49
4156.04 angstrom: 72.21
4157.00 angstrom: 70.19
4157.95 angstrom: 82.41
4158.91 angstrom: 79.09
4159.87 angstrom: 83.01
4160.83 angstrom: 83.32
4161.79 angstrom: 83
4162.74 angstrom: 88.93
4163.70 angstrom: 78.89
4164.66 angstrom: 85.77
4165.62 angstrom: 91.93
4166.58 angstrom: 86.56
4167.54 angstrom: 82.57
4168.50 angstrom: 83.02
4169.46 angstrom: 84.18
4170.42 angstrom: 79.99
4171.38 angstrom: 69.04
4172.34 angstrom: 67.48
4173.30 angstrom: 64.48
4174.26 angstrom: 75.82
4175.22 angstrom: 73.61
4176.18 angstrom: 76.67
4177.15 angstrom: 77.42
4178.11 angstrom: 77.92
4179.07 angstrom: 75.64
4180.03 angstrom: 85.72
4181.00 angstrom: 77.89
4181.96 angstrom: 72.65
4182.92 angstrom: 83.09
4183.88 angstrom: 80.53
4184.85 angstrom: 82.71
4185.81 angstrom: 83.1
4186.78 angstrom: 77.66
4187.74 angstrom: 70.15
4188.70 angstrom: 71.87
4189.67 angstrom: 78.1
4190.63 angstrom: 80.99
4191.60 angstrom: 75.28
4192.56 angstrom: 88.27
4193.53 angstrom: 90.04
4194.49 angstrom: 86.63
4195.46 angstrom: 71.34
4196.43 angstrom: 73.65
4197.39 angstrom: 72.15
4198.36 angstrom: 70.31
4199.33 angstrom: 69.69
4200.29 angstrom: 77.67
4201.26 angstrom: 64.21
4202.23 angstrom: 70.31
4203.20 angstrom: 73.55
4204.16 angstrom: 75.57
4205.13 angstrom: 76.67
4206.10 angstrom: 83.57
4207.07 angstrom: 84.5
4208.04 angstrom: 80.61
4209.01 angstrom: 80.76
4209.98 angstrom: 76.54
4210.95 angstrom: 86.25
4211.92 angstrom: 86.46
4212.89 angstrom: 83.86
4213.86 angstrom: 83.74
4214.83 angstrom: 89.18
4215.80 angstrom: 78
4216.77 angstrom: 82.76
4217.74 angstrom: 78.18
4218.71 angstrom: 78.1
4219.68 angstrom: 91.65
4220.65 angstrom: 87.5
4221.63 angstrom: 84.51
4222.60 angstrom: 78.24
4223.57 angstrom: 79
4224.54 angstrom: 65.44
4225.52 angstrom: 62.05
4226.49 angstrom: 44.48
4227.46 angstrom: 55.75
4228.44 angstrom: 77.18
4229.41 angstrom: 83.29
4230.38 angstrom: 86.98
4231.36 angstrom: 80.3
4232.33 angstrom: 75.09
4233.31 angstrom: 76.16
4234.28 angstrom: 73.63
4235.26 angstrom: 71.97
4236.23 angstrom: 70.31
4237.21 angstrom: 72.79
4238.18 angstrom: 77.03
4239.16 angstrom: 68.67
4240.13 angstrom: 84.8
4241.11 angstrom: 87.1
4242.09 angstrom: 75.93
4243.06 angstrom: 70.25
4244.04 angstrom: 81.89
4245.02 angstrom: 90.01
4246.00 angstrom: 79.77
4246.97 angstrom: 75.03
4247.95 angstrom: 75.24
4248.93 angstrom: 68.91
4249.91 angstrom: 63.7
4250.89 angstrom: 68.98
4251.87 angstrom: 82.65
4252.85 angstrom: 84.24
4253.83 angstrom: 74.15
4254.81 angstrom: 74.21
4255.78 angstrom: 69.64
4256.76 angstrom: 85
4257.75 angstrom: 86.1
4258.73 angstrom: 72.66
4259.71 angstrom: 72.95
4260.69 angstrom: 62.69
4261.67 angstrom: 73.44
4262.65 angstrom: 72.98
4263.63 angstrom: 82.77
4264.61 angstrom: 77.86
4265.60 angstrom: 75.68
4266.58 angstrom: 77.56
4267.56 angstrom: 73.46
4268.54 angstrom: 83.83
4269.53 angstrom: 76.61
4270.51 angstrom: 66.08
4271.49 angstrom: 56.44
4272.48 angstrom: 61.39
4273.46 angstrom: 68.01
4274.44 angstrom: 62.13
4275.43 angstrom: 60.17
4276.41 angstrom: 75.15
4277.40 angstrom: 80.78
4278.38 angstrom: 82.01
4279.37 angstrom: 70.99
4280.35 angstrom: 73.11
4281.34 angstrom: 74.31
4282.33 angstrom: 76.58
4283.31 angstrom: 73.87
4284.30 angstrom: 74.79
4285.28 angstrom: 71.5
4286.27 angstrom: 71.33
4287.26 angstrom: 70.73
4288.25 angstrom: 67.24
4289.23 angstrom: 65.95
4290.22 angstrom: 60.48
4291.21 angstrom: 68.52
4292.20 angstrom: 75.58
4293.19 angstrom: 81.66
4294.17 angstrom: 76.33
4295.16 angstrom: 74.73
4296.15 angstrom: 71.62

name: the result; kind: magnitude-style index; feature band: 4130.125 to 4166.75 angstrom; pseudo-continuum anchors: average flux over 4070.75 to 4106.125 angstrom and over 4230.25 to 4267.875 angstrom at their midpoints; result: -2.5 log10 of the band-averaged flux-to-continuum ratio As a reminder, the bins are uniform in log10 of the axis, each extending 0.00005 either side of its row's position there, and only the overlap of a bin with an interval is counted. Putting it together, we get -0.08 mag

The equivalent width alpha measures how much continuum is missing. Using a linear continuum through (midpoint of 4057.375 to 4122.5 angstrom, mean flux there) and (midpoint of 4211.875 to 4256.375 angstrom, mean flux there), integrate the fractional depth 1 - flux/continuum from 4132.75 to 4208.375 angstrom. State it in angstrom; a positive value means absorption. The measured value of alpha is -2.6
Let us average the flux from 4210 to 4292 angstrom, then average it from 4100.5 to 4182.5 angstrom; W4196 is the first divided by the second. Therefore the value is 1.0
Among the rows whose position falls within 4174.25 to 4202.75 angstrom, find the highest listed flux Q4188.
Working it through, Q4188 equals 90.04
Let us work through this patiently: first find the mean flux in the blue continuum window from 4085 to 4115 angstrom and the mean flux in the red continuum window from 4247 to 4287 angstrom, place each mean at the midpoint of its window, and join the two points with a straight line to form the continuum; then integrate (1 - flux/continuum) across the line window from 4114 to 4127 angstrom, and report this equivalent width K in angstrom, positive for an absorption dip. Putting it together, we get -1.3 angstrom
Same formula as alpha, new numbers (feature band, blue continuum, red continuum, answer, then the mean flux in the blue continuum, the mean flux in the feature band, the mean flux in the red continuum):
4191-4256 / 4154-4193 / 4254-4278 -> -1.1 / 79.1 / 77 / 72.9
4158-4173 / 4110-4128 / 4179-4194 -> -0.3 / 81.1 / 81.6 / 79.7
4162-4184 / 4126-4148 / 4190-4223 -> 0.2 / 79.7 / 79.2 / 79.7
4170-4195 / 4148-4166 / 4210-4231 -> 0.6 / 81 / 77.8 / 78.2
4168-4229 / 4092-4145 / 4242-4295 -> -1.8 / 76.5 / 77.2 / 73.6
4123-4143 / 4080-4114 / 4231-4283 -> -1.4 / 75.4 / 80.6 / 74.6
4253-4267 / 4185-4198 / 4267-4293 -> -0.6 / 78.4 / 75.8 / 70.9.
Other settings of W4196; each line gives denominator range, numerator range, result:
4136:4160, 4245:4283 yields 0.92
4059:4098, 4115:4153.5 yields 1.03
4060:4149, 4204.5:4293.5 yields 0.98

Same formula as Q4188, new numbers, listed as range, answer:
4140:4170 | 93.68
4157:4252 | 91.93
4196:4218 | 89.18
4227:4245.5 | 90.01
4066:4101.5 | 97.24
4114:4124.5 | 91.89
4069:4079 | 85.19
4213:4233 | 91.65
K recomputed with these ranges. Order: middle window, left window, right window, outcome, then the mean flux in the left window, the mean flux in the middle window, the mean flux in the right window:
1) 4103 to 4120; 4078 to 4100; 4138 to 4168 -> 0.7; 79.1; 76.8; 81.2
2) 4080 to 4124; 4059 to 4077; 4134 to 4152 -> 0.8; 75.5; 76.8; 81.6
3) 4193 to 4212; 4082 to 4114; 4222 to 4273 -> -0.7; 74.8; 77.3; 74.3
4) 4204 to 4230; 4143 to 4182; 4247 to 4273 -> -0.8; 79.1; 78.3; 73.8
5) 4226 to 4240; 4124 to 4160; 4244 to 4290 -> 0.5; 79.7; 72.8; 73.5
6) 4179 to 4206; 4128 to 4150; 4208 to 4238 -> 0.4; 79.9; 77.1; 77.4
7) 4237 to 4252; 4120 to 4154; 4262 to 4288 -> -0.4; 80.1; 76.3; 72.6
